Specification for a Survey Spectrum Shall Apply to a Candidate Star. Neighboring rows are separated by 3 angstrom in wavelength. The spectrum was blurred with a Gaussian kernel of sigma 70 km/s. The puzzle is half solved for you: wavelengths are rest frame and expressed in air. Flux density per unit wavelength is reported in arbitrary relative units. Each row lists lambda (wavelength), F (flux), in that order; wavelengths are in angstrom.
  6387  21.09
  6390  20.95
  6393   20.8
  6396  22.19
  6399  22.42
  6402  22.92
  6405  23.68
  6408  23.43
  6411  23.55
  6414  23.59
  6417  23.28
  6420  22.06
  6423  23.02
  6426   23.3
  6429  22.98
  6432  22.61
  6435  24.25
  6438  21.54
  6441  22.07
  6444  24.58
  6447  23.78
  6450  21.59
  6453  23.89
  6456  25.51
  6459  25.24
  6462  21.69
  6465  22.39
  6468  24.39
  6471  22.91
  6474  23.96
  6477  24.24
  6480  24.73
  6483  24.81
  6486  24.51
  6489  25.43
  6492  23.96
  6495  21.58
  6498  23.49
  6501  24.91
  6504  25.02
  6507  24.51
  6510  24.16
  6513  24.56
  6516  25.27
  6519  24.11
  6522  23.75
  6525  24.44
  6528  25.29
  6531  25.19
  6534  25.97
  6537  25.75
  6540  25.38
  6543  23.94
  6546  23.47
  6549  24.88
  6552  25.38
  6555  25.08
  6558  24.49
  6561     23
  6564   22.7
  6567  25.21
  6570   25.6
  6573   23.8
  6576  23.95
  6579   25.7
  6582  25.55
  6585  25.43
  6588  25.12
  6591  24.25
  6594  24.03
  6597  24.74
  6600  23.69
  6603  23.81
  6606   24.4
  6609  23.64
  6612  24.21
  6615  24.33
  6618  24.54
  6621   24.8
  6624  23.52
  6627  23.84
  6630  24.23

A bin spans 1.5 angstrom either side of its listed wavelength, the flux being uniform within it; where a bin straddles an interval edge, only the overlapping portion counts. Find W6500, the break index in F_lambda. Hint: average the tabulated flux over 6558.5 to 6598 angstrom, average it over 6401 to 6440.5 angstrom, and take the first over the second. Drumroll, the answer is 1.1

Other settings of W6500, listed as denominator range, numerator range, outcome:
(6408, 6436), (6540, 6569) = 1.05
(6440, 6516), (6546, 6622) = 1.02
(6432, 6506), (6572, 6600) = 1.04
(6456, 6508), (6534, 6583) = 1.03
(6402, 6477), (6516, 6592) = 1.06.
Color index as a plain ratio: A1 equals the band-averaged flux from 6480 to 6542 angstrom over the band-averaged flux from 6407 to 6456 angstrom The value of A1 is 1.1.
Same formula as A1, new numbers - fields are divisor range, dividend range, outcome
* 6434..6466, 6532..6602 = 1.06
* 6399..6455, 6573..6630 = 1.06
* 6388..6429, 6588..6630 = 1.07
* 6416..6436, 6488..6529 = 1.05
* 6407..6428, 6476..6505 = 1.05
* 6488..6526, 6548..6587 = 1.02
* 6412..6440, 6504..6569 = 1.07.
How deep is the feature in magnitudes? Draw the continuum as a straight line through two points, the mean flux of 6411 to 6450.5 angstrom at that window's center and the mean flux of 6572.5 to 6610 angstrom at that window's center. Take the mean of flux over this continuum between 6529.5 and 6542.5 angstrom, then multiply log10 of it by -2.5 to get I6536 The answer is -0.06 mag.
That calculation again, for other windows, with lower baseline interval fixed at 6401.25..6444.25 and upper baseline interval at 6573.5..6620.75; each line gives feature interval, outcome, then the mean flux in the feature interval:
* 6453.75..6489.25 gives -0.03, 24.1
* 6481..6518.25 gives -0.03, 24.4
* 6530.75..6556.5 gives -0.04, 25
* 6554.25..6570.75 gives 0.00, 24.3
